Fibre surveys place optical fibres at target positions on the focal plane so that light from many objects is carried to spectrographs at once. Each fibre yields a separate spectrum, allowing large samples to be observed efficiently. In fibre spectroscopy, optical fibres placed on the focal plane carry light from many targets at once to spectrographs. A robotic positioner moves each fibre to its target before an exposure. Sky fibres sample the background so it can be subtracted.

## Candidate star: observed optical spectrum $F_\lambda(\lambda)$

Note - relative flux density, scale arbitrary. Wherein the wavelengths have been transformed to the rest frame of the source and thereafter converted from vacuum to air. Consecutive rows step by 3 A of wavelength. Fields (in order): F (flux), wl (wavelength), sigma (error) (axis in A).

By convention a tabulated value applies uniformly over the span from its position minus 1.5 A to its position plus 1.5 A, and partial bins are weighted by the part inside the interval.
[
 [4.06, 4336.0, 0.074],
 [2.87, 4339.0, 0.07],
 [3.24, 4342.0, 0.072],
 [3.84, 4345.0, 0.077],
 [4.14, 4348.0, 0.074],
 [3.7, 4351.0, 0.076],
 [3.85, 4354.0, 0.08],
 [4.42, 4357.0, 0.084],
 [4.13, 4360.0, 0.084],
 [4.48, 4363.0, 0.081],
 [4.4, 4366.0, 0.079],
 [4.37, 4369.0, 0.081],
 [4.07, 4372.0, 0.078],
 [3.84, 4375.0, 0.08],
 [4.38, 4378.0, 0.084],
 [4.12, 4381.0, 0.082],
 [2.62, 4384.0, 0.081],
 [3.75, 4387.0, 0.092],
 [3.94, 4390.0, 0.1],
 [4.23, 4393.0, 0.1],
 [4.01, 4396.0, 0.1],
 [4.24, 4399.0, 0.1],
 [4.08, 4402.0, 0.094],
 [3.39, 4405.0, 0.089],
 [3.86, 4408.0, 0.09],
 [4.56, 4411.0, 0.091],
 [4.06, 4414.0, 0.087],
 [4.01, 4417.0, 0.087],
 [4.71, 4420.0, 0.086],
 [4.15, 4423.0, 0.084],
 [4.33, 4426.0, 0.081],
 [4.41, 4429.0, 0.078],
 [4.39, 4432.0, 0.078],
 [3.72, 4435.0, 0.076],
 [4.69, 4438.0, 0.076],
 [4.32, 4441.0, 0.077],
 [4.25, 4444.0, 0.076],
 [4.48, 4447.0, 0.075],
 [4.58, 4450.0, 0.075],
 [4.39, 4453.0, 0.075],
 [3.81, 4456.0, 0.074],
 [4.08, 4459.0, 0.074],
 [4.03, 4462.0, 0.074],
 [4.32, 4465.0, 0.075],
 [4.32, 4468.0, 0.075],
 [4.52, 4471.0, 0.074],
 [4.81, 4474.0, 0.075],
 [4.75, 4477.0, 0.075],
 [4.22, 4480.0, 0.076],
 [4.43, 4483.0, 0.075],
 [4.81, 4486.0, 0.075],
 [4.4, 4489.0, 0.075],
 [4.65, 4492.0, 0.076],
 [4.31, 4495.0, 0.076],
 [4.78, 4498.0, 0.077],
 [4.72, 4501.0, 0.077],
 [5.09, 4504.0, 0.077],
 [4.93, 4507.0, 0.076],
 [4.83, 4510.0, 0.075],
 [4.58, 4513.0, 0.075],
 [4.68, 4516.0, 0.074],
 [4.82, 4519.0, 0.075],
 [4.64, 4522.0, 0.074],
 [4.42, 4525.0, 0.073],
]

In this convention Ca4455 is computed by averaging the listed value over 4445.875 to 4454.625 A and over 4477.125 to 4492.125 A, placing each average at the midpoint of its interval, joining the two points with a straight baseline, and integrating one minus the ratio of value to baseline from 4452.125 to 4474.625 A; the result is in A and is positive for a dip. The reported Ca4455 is 1.1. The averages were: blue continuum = 4.47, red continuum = 4.51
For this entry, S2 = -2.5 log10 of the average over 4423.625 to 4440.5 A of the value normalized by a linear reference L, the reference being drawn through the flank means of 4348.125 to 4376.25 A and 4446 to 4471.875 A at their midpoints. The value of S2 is -0.016 mag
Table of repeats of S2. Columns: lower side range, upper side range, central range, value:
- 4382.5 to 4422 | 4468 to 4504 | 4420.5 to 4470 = 0.00 mag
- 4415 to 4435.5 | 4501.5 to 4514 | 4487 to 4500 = 0.05 mag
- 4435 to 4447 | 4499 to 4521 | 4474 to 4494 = 0.02 mag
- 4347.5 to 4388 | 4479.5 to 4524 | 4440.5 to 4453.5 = 0.00 mag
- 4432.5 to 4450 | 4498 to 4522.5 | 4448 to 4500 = 0.03 mag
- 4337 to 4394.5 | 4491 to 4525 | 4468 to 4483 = 0.00 mag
